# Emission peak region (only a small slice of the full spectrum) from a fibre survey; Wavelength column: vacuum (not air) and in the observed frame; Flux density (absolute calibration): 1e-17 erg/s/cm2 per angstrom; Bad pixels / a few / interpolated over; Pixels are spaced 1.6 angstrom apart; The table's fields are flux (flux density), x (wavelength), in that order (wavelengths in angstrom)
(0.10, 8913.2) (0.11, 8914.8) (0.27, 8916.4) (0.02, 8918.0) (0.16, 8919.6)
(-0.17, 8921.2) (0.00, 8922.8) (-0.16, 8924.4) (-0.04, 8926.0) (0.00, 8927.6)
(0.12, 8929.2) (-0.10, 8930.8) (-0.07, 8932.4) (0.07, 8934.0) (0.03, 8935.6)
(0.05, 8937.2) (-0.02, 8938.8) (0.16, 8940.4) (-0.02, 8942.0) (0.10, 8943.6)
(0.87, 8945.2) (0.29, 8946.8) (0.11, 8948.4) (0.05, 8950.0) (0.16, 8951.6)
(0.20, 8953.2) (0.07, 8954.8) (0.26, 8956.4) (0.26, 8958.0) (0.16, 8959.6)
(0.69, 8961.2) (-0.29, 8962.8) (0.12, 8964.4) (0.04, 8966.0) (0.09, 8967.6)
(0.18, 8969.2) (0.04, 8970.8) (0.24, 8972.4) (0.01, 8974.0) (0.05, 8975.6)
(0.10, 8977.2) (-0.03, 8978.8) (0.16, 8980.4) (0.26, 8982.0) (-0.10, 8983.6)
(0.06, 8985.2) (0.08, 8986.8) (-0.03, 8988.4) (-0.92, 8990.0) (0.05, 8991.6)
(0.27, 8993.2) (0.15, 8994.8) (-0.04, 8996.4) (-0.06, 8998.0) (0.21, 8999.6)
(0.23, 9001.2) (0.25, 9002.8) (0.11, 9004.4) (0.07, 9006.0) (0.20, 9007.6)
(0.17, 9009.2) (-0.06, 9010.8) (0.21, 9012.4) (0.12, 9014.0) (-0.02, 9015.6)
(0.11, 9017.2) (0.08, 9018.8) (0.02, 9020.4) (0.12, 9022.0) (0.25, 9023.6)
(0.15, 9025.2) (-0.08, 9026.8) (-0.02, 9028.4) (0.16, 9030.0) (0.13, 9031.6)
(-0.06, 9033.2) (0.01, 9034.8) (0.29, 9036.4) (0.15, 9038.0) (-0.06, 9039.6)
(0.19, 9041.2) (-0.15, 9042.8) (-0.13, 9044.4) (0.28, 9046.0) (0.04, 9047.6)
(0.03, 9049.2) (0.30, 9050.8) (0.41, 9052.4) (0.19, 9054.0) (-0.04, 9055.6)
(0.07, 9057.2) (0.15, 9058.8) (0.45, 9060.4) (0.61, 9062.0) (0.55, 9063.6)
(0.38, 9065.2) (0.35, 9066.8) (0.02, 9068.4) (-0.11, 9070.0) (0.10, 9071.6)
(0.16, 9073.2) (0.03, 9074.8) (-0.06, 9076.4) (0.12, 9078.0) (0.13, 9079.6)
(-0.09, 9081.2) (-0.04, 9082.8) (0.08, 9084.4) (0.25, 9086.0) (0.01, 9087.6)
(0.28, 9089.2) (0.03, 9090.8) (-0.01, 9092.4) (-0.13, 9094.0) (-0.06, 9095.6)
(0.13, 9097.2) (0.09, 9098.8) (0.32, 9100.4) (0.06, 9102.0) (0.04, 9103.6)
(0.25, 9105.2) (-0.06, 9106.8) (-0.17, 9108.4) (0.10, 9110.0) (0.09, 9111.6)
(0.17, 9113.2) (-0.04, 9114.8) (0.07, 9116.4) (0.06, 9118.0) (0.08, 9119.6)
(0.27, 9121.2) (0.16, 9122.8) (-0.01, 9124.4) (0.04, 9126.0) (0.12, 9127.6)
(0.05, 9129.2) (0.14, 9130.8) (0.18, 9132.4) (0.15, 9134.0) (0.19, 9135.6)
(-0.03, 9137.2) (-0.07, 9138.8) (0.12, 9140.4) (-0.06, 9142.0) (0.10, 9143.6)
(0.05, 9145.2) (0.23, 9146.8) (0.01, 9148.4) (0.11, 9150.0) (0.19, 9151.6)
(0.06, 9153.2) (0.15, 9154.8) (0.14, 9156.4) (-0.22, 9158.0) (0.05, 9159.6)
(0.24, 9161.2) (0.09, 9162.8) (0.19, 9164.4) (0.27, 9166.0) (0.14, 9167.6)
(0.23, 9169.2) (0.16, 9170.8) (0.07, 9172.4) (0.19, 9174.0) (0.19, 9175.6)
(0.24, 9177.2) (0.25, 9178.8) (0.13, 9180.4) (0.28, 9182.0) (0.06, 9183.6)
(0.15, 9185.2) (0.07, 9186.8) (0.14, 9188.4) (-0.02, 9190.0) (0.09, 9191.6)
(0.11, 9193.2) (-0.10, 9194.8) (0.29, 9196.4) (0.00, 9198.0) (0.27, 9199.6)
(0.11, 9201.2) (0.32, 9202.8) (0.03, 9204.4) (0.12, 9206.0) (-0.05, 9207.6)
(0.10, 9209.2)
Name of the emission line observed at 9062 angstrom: Hgamma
